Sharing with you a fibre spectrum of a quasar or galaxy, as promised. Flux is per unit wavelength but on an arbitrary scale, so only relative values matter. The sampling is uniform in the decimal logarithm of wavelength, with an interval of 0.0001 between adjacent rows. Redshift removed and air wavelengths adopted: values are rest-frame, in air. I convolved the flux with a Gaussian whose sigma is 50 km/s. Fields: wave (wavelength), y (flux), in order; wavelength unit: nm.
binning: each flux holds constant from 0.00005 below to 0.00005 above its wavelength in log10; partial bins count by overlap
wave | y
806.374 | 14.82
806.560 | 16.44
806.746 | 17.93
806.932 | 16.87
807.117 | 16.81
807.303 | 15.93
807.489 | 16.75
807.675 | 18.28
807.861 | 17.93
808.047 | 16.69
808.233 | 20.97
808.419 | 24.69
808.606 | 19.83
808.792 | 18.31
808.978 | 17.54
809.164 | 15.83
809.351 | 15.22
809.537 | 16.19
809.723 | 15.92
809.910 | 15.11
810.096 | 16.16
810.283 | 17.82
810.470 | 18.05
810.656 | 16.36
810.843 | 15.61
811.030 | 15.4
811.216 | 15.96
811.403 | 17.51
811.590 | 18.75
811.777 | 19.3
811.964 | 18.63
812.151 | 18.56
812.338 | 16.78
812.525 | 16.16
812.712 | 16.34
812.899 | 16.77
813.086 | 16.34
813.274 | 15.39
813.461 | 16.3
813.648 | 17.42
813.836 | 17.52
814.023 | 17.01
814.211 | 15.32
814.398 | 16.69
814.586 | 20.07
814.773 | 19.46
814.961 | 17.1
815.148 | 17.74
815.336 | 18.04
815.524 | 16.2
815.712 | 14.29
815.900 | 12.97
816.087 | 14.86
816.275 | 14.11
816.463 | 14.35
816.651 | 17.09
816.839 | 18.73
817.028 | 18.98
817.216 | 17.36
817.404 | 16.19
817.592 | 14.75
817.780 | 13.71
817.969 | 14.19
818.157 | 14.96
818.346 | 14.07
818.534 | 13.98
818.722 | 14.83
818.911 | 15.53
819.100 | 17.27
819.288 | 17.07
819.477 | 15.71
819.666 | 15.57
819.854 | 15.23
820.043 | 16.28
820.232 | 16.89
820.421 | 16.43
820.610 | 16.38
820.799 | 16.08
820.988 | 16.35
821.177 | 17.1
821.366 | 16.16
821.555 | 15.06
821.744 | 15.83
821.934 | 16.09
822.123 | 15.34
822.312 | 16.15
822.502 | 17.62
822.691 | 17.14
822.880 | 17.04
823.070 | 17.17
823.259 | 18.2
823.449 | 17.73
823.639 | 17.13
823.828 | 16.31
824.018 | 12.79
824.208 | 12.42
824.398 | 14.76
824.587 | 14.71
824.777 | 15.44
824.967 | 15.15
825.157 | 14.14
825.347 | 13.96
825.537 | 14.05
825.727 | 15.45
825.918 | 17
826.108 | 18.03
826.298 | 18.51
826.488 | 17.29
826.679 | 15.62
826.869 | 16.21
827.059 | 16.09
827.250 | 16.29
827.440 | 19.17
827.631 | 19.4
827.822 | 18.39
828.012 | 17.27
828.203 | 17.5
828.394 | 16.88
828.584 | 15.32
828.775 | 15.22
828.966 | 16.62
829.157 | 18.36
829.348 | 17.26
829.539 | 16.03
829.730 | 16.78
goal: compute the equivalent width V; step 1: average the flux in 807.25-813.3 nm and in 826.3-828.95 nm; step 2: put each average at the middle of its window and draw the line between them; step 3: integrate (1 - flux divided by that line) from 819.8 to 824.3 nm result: 0.24 nm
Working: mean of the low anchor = 17.3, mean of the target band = 16.2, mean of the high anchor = 17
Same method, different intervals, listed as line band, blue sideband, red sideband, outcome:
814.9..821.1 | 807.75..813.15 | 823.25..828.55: 0.36 nm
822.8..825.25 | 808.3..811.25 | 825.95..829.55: 0.22 nm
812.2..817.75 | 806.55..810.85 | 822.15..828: 0.15 nm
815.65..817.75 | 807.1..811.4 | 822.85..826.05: 0.08 nm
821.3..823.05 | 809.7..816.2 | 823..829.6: 0.02 nm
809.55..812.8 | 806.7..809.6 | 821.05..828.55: 0.12 nm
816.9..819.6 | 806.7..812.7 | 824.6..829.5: 0.21 nm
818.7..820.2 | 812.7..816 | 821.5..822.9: 0.04 nm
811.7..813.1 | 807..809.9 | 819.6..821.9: -0.02 nm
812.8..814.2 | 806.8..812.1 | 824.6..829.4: 0.05 nm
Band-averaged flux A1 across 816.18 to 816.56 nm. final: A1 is 14.3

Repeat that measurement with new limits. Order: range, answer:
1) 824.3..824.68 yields 14.7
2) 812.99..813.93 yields 16.6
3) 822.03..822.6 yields 16.4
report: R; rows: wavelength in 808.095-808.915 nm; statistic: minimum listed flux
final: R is 18.31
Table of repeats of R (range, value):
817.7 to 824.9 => 12.42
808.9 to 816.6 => 12.97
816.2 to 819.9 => 13.71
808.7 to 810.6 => 15.11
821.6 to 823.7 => 15.34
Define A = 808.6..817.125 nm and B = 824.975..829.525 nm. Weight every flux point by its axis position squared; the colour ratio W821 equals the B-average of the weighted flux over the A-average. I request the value 1.0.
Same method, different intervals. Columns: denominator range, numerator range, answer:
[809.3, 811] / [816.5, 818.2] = 1.01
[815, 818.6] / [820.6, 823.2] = 1.06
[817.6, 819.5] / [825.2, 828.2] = 1.14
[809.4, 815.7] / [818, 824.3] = 0.96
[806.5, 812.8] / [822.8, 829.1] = 0.98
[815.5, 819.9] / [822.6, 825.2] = 1.03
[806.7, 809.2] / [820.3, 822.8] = 0.92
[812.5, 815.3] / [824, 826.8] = 0.93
